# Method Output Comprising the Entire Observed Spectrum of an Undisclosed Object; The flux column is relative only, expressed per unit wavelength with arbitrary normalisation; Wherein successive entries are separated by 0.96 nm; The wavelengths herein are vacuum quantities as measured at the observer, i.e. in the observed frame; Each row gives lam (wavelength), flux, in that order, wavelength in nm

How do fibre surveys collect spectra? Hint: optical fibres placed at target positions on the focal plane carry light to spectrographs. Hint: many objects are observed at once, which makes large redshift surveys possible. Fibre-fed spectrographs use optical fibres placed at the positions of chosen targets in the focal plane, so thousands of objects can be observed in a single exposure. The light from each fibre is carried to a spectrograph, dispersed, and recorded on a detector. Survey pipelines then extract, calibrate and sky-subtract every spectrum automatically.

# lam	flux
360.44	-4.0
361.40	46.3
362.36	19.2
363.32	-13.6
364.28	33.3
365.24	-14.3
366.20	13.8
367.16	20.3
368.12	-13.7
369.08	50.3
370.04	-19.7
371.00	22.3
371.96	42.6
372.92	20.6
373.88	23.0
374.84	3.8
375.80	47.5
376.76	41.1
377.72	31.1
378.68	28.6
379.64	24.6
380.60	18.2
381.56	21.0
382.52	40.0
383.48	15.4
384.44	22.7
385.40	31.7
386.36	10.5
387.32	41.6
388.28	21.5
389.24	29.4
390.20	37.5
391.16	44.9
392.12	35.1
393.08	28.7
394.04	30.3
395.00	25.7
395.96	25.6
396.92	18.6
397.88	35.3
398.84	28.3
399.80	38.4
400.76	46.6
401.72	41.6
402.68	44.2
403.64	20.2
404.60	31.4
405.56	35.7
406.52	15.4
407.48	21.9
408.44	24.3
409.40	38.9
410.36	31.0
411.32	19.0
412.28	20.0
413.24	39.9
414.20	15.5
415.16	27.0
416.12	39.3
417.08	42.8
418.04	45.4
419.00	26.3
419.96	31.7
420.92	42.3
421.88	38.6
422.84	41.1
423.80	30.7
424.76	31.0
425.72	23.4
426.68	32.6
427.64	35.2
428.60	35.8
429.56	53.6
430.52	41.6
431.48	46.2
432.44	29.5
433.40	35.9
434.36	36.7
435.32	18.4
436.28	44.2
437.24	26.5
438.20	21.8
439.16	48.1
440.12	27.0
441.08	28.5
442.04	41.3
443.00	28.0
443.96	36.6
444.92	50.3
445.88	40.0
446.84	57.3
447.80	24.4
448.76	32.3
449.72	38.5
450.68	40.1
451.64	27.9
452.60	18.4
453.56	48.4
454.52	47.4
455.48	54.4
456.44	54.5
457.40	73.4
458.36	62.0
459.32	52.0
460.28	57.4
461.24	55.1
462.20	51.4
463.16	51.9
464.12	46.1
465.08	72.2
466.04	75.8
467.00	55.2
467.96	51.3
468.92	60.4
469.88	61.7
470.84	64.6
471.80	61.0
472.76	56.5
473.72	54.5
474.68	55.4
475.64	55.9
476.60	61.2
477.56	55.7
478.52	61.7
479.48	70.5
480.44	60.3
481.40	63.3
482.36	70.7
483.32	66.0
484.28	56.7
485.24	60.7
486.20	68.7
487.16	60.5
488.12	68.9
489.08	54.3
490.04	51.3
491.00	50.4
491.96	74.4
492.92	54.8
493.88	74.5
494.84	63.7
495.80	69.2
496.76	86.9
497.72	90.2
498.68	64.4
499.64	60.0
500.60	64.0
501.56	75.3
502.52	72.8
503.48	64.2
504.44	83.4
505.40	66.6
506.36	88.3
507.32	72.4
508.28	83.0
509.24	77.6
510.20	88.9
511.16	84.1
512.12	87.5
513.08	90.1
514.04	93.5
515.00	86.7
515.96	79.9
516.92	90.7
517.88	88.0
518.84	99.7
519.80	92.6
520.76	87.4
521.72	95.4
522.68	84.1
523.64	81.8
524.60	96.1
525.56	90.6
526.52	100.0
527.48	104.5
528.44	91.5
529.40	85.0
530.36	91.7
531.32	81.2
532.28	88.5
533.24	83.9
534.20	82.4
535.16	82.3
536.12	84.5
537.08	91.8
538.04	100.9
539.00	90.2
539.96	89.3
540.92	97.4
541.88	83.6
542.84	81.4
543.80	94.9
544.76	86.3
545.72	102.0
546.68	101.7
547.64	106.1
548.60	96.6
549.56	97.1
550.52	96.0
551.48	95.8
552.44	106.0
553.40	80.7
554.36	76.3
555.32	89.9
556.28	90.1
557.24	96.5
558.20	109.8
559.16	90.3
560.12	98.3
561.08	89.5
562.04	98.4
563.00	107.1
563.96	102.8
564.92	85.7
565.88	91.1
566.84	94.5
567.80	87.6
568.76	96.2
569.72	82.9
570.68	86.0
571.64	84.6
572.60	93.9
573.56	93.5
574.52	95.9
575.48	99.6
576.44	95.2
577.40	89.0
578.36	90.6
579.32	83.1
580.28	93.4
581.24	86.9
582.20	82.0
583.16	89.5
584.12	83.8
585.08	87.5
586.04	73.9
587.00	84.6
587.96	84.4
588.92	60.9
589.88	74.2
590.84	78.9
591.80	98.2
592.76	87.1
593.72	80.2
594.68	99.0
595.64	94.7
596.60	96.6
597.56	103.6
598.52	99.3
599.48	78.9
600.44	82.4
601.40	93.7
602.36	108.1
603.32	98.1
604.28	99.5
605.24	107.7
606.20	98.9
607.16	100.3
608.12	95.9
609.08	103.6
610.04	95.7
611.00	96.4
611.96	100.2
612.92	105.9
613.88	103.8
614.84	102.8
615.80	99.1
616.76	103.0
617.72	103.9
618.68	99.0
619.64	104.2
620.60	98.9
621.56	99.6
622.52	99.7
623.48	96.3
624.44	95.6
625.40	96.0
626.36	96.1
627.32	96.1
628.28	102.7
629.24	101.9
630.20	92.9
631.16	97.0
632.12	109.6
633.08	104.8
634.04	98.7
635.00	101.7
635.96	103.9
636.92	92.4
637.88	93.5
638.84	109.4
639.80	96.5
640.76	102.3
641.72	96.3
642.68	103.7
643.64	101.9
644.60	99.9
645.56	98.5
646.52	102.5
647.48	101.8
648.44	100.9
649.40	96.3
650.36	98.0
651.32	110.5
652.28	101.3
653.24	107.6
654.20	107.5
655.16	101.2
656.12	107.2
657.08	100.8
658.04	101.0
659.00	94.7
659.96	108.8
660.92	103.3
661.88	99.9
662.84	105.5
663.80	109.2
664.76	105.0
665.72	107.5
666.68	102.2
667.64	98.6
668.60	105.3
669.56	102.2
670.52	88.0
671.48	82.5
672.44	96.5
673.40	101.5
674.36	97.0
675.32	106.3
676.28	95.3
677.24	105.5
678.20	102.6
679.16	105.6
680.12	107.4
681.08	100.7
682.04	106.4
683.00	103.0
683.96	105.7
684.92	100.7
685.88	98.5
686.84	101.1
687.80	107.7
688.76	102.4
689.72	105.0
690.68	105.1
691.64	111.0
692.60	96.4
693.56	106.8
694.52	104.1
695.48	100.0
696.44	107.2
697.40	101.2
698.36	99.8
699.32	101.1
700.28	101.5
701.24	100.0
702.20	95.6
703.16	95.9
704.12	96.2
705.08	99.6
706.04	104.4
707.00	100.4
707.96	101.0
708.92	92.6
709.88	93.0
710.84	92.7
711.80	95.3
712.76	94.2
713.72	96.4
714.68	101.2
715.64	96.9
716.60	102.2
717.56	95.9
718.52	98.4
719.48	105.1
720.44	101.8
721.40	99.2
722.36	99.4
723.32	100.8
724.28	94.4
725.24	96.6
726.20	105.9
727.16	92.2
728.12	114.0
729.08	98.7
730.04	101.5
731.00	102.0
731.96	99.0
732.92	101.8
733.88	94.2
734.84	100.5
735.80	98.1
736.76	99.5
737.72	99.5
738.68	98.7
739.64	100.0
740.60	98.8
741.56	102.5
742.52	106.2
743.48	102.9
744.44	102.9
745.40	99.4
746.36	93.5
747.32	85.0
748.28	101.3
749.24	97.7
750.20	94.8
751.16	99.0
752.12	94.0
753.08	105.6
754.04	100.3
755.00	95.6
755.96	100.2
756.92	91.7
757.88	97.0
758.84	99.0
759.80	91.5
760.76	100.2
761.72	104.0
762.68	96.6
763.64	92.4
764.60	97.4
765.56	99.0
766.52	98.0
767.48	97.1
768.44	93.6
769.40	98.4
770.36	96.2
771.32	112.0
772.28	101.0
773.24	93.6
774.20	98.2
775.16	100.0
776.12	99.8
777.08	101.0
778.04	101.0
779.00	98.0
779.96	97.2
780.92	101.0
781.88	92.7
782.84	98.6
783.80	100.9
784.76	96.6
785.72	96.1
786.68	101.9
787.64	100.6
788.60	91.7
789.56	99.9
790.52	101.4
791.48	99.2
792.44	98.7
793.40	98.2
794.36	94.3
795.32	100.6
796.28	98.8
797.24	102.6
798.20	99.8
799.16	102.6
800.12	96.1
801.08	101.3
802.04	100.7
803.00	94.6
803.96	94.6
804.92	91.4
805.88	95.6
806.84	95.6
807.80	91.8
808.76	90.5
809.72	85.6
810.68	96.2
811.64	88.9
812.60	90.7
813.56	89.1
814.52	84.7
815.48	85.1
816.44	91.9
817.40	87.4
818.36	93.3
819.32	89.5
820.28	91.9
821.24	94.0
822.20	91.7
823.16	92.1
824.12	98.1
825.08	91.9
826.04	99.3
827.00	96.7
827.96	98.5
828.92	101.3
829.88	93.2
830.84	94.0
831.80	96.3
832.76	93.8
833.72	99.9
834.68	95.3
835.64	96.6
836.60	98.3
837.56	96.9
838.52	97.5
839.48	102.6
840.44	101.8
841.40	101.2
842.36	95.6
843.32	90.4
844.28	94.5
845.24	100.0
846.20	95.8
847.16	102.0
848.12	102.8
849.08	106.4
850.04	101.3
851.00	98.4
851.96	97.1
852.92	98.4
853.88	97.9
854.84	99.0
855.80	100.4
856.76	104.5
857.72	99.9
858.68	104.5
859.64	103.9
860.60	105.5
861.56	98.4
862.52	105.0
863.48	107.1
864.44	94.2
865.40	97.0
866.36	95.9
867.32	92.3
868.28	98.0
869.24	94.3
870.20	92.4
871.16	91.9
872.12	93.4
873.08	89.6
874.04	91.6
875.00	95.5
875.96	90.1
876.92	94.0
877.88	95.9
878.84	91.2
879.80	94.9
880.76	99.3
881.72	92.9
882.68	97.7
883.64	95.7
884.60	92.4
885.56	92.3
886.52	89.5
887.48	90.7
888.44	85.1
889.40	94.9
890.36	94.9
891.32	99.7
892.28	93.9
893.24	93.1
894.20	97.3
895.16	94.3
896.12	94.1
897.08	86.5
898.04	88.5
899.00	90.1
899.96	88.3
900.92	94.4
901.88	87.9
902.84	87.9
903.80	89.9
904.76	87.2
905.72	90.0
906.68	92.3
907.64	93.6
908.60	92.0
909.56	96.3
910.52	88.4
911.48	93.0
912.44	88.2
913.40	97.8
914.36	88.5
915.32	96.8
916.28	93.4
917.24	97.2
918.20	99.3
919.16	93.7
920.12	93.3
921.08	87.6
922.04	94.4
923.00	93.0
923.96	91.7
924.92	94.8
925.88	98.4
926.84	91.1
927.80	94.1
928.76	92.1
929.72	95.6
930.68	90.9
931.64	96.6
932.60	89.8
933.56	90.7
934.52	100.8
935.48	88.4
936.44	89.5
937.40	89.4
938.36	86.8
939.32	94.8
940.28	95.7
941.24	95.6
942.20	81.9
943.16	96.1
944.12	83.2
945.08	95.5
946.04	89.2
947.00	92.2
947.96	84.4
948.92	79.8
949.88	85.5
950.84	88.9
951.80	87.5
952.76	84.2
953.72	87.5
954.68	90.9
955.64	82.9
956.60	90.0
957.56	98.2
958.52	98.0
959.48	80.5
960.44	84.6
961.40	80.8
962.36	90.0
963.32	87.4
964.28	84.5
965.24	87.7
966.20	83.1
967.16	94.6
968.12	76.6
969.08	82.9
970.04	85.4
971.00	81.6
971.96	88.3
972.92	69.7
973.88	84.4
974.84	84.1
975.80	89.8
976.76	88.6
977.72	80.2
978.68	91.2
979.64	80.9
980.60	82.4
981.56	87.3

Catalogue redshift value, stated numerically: 0.139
